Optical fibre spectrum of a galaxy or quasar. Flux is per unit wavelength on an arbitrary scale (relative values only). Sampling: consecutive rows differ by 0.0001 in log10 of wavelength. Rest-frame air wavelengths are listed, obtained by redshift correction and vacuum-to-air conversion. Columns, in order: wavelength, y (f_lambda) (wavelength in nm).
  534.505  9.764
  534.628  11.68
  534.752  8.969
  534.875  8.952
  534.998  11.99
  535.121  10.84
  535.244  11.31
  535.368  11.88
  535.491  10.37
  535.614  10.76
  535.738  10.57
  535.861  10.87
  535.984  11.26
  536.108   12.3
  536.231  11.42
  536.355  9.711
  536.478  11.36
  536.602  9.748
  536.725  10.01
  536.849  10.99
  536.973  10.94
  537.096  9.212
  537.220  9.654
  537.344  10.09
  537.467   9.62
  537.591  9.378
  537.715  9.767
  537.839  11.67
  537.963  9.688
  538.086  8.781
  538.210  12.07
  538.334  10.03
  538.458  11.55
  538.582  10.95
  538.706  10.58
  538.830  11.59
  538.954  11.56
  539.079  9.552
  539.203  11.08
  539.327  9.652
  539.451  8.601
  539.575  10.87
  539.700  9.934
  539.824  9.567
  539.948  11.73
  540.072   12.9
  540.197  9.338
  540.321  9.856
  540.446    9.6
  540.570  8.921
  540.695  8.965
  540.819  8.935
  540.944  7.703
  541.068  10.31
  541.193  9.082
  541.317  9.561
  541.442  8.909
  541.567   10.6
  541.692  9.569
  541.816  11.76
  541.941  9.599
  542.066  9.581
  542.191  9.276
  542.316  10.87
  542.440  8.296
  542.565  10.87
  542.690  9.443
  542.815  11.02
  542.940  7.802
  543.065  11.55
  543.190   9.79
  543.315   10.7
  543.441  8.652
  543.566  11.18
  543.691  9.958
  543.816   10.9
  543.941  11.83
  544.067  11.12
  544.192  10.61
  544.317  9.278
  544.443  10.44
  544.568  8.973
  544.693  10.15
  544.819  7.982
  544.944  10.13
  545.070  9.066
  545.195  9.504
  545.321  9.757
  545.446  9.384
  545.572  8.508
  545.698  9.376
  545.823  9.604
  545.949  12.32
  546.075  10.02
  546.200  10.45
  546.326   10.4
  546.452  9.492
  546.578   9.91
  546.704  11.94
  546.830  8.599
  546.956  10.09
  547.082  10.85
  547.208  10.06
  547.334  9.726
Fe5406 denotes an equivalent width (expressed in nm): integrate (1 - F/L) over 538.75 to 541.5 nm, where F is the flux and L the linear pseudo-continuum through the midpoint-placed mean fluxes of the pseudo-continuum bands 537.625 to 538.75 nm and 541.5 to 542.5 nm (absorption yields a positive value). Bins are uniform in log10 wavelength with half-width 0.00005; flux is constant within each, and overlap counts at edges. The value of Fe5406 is 0.09 nm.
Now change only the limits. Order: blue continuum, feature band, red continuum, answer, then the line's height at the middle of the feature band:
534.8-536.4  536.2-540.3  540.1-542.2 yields -0.05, 10.3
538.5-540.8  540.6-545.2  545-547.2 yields 0.13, 10.1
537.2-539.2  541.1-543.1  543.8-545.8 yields 0.04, 10.1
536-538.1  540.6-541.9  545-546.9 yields 0.08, 10.1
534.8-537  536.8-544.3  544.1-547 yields 0.16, 10.4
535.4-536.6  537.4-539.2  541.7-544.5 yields 0.03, 10.7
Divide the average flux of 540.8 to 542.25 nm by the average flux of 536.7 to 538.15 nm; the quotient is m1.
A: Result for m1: 0.96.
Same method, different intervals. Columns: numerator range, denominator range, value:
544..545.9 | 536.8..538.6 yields 0.94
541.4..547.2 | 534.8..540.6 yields 0.95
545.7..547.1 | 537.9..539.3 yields 0.96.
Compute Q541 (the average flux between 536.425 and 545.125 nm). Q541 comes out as 10.1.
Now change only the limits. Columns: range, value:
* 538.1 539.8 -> 10.5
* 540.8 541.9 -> 9.63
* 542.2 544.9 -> 10.1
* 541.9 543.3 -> 9.86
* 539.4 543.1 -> 9.83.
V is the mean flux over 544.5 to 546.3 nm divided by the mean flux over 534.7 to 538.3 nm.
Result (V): 0.92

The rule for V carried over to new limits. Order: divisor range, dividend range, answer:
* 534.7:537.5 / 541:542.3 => 0.93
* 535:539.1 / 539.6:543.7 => 0.93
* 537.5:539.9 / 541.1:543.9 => 0.96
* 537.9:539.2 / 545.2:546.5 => 0.93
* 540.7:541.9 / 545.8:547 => 1.08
